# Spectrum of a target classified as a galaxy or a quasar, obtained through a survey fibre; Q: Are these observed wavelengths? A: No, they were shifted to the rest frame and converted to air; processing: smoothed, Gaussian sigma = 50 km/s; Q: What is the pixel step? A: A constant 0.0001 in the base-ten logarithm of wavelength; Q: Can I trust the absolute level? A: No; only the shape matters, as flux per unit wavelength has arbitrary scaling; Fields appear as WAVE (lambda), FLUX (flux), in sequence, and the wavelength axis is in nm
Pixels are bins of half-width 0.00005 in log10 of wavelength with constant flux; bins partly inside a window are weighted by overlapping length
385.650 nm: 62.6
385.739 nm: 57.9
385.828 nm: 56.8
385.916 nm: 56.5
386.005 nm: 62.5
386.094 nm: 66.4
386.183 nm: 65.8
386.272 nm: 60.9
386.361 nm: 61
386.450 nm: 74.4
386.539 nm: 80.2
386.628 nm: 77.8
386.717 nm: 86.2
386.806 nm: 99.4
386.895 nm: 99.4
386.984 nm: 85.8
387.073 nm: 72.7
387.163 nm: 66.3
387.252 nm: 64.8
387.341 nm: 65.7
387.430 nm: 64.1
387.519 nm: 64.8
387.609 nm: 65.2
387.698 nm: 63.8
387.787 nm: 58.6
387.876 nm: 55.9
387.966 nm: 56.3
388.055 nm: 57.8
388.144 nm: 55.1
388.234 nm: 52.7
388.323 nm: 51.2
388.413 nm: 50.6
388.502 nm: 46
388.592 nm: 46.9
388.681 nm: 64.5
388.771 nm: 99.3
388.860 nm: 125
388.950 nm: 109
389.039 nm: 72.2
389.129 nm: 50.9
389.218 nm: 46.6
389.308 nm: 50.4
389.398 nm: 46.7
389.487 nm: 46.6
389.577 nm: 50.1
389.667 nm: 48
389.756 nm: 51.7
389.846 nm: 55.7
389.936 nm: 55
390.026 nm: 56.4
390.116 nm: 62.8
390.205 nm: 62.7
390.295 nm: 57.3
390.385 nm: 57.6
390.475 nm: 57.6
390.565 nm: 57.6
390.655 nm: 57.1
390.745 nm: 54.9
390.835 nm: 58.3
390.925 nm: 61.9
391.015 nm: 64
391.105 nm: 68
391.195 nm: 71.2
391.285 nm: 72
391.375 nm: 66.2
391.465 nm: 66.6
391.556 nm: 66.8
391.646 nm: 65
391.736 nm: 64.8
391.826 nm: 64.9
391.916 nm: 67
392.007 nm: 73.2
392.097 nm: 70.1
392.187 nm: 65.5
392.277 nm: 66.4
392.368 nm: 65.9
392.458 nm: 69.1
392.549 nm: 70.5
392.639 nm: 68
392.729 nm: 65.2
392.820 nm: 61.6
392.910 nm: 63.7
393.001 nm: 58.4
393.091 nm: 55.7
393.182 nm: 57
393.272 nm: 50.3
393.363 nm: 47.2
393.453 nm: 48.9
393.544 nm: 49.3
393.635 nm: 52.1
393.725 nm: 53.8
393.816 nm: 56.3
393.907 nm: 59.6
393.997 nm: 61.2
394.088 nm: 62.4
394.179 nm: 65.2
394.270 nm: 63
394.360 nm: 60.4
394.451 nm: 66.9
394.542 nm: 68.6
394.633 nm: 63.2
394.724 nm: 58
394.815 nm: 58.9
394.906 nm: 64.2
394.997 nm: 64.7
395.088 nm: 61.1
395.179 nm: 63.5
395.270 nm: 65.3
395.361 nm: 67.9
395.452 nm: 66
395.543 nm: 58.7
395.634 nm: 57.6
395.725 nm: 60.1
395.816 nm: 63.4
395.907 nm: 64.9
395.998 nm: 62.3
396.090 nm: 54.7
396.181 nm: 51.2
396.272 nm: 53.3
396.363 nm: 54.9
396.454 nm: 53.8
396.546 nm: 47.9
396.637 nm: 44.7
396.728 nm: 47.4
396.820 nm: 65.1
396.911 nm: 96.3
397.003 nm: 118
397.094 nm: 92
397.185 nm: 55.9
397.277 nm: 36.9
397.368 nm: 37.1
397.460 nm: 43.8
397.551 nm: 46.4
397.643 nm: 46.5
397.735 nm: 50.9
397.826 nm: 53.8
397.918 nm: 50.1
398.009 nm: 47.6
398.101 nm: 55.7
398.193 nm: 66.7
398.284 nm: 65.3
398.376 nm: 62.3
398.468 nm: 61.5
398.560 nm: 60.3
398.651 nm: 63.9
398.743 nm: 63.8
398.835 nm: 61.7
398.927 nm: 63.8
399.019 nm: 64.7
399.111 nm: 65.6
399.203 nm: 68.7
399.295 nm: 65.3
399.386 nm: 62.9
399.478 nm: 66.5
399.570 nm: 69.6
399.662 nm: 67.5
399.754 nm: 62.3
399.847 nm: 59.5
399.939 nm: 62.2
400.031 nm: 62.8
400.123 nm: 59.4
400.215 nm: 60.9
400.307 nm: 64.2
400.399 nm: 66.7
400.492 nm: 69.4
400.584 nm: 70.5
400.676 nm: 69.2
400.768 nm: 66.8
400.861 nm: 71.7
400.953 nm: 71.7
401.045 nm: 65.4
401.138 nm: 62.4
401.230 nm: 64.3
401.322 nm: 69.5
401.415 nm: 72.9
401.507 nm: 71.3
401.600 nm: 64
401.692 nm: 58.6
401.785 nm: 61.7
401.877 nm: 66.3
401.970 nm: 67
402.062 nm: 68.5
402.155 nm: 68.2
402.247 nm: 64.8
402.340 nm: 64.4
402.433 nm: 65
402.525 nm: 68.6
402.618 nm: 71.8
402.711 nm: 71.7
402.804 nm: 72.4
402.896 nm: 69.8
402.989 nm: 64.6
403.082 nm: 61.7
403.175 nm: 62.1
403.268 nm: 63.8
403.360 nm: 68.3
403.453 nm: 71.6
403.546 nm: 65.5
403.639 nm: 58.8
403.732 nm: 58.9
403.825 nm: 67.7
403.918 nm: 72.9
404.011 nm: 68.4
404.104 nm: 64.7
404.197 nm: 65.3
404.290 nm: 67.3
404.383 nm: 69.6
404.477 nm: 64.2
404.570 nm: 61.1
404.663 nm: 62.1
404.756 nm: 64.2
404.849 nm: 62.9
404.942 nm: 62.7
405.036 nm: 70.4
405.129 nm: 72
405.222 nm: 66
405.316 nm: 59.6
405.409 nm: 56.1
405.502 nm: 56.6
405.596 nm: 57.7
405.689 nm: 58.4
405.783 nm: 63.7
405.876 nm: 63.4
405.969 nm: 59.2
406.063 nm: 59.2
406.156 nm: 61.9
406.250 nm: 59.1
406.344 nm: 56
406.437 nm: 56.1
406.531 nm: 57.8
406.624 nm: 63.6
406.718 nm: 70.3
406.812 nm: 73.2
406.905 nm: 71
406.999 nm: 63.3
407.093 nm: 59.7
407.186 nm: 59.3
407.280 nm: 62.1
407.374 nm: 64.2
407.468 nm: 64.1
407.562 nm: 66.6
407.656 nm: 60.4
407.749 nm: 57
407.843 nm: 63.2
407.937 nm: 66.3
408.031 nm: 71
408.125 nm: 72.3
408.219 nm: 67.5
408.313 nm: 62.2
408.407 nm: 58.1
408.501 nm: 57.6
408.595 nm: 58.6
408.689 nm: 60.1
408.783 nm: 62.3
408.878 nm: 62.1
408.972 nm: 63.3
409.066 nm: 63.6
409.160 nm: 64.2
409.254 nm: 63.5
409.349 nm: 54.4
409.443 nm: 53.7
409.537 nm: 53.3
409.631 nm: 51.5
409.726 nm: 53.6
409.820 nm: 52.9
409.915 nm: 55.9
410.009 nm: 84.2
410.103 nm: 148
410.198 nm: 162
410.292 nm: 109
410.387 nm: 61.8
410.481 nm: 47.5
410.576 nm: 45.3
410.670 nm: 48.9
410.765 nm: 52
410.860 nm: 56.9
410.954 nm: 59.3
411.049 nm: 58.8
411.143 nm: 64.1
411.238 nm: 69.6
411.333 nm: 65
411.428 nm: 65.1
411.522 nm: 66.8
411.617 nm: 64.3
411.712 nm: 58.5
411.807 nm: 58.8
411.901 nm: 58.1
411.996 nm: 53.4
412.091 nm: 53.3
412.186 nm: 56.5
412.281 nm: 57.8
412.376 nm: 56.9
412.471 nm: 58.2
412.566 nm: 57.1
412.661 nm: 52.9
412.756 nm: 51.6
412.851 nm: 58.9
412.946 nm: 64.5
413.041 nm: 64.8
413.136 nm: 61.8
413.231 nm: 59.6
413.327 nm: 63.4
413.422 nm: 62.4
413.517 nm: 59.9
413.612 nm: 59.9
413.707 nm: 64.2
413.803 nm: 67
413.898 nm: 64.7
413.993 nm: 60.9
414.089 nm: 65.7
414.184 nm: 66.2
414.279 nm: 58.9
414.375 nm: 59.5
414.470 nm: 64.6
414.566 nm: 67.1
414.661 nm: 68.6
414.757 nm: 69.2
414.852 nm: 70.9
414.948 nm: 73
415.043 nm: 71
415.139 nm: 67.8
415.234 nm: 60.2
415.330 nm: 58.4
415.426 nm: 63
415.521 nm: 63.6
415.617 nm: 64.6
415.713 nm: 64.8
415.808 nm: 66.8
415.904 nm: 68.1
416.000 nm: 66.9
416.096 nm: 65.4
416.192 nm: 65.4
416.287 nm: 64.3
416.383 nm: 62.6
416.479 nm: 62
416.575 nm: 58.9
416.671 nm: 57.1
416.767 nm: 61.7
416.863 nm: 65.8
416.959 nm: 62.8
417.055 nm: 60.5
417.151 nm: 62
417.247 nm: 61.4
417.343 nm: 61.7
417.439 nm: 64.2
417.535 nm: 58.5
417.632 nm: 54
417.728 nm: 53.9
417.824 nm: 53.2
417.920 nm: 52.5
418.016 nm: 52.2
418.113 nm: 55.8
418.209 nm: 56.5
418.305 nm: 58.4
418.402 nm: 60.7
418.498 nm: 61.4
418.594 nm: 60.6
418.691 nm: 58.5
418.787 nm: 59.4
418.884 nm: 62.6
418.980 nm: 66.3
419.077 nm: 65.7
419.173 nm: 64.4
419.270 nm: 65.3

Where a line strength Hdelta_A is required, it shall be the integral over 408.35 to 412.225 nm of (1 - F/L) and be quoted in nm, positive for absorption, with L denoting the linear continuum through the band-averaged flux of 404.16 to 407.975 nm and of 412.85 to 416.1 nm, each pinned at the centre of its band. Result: -0.07 nm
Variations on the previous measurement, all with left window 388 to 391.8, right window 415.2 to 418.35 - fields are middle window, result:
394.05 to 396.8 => 0.07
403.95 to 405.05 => -0.07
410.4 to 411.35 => 0.07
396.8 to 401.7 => -0.20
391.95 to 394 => 0.03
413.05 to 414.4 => -0.04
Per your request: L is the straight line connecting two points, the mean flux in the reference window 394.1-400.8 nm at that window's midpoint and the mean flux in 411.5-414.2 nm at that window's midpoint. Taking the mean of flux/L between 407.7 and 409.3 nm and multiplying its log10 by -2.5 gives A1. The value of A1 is -0.04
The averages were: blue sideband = 61.7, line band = 63.1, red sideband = 60.1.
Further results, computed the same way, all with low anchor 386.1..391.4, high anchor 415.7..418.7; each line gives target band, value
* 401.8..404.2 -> -0.07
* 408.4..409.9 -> 0.06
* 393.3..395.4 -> 0.07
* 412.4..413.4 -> 0.03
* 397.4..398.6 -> 0.16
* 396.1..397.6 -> 0.08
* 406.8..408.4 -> -0.05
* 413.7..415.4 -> -0.08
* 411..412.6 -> 0.02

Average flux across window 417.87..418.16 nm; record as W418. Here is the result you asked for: 53.4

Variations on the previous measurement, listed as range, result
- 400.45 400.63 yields 70.1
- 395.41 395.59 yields 62.3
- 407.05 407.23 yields 59.7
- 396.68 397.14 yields 83.6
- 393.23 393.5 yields 48.7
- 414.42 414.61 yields 65.7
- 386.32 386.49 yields 67.7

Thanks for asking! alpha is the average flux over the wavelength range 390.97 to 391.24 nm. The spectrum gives 67.8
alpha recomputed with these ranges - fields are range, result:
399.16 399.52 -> 66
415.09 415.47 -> 62.3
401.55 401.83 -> 61.4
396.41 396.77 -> 48.4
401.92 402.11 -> 67.6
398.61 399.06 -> 63.5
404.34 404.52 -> 66.6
